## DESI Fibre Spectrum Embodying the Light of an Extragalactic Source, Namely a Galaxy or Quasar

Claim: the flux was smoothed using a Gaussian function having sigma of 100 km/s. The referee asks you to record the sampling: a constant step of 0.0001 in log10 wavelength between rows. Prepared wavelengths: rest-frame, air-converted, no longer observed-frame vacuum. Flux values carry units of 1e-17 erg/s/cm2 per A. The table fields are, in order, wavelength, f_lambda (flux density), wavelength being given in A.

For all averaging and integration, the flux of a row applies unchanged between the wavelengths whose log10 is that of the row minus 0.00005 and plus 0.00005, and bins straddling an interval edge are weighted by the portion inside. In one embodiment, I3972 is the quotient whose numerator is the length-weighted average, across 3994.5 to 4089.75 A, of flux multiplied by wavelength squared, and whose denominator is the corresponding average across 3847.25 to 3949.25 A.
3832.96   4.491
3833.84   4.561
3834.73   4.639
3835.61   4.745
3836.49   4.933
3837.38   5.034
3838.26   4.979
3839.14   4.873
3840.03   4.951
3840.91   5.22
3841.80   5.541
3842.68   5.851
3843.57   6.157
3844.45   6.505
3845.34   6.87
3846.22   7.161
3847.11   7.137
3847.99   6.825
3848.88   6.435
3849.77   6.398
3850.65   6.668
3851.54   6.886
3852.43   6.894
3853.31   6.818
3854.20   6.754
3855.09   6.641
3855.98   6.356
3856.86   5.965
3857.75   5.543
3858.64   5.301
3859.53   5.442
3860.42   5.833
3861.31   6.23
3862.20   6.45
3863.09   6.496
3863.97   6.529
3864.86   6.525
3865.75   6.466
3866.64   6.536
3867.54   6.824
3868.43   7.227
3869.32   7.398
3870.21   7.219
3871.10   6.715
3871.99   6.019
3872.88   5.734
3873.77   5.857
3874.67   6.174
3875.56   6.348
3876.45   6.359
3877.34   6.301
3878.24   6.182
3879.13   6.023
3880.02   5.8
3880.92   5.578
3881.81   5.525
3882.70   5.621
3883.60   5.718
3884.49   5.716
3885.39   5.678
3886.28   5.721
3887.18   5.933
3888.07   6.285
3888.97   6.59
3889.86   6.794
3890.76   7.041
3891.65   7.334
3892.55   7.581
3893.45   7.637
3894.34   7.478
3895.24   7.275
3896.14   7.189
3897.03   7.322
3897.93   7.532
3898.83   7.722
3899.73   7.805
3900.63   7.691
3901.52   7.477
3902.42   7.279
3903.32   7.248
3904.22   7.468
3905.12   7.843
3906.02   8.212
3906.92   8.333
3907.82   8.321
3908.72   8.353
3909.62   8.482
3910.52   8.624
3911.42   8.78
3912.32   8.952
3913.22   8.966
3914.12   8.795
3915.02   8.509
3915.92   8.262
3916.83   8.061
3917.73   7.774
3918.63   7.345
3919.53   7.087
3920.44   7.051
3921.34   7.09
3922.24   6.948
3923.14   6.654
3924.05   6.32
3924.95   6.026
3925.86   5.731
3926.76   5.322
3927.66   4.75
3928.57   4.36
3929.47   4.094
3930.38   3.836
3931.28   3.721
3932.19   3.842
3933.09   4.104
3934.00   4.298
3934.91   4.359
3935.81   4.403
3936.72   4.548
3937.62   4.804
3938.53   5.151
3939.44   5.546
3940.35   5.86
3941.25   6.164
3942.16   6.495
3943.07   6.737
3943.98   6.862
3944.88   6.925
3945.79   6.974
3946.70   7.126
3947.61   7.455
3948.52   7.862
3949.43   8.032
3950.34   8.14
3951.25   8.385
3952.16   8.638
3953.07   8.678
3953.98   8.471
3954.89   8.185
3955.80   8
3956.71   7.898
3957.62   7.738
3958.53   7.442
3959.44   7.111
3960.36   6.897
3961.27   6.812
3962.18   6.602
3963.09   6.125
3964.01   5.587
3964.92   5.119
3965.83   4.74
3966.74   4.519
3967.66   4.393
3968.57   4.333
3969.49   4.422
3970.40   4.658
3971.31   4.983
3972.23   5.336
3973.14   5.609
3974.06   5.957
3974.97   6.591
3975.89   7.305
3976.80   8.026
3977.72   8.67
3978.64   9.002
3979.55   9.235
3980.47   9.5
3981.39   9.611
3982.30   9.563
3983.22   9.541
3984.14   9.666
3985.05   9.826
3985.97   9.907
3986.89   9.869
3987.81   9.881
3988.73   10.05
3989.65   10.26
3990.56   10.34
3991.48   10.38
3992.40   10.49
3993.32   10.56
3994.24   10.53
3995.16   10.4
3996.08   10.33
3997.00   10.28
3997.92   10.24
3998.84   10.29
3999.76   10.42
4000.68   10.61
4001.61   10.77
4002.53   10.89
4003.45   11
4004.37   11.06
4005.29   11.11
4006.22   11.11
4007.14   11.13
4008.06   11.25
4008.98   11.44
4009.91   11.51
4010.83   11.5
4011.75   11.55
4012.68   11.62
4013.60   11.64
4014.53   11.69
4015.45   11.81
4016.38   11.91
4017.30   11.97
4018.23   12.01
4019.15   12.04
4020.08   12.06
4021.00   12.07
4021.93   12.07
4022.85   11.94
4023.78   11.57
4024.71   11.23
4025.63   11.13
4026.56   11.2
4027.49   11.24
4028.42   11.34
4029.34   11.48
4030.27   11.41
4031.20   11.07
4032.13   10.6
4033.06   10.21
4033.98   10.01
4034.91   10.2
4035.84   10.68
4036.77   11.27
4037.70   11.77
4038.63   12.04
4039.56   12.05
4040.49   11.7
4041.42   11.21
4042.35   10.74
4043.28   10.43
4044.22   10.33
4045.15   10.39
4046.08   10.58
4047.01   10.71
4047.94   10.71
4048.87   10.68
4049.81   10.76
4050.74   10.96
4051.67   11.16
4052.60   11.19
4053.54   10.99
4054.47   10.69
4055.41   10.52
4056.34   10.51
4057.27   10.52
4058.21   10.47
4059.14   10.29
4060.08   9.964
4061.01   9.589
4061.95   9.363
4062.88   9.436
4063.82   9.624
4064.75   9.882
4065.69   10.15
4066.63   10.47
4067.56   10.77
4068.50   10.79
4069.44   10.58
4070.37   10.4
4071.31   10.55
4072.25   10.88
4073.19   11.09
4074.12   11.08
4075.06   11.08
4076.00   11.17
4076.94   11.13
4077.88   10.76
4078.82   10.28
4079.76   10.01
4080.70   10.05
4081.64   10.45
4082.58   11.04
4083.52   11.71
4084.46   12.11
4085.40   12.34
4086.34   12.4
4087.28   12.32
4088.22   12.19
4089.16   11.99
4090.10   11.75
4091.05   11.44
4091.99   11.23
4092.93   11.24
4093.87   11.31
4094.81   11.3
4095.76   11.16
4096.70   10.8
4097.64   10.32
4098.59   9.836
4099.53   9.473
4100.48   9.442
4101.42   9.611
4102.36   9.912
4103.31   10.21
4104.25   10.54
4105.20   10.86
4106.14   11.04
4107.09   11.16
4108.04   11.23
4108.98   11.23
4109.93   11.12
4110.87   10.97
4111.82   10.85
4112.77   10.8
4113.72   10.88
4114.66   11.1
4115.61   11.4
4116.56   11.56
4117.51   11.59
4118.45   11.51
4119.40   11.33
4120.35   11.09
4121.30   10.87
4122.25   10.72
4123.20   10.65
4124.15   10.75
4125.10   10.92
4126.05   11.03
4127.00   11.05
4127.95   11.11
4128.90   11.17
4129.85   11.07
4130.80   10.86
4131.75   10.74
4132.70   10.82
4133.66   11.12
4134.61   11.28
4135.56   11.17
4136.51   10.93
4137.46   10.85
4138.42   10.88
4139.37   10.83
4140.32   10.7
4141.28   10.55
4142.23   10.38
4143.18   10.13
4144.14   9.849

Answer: 1.8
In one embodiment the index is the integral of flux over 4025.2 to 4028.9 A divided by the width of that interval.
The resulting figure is 11.2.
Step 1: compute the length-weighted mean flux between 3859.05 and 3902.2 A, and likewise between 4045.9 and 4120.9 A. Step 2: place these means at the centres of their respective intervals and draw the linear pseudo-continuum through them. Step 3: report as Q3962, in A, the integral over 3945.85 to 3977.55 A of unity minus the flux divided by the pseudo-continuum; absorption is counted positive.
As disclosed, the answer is 5.9 A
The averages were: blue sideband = 6.57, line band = 6.7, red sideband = 10.8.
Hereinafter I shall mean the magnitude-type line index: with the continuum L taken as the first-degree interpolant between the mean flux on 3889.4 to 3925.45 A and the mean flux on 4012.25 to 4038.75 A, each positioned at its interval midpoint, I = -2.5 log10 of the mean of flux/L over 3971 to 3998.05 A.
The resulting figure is 0.12 mag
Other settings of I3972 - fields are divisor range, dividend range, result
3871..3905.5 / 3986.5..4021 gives 1.75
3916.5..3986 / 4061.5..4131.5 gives 1.77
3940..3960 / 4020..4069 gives 1.51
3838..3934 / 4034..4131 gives 1.82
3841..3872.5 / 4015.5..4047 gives 1.91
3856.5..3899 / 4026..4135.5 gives 1.87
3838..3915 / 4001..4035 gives 1.80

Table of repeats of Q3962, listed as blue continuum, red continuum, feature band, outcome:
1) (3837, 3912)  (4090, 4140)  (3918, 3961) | 7.90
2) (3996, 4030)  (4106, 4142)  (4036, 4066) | 1.53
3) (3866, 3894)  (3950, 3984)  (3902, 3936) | -0.31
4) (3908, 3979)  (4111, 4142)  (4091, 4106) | -0.31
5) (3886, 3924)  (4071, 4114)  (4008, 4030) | -4.57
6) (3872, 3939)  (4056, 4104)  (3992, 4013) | -4.70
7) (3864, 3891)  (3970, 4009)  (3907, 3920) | -1.82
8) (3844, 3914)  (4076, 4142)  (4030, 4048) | -2.18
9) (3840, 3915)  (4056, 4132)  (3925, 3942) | 6.65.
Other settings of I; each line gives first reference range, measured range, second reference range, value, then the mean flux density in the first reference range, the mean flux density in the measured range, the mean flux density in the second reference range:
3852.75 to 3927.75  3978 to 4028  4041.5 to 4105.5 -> -0.17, 6.88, 10.8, 10.7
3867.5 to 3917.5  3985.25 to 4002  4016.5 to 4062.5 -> -0.05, 7.13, 10.3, 11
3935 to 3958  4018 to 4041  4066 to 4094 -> -0.19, 6.96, 11.4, 11.1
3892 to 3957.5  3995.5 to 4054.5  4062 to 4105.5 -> -0.19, 6.96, 11.1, 10.8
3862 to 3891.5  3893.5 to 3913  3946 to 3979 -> -0.22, 6.29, 7.89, 6.79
